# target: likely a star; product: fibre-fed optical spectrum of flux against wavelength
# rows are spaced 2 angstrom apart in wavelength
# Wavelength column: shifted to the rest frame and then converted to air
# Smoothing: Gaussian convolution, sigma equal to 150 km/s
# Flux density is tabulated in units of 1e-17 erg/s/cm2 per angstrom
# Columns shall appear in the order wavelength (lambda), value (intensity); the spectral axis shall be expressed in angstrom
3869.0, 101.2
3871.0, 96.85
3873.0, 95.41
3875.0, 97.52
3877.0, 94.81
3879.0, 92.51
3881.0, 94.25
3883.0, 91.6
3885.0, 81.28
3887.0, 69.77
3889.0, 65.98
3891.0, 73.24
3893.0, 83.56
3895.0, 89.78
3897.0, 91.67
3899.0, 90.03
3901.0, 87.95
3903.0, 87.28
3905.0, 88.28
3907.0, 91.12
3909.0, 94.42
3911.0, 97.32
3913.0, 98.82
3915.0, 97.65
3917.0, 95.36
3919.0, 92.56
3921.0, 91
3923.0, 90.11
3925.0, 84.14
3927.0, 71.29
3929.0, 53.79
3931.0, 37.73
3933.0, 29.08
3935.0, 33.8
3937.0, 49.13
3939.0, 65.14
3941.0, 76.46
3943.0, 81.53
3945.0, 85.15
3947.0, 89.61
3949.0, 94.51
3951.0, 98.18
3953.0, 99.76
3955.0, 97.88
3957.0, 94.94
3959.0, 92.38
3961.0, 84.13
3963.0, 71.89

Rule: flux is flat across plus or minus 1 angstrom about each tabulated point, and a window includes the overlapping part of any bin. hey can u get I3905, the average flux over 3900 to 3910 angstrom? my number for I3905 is 89.8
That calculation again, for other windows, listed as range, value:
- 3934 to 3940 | 49.4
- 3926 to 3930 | 62.5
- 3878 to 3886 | 89.9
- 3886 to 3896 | 76.5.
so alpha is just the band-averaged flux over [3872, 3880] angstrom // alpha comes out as 95.1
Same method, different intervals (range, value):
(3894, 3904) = 89.3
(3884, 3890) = 72.3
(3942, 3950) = 87.7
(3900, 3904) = 87.6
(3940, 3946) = 81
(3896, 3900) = 90.8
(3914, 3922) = 94.1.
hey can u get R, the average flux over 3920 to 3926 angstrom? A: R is 88.4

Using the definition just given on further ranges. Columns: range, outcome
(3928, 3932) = 45.8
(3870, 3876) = 96.6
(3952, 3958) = 97.5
